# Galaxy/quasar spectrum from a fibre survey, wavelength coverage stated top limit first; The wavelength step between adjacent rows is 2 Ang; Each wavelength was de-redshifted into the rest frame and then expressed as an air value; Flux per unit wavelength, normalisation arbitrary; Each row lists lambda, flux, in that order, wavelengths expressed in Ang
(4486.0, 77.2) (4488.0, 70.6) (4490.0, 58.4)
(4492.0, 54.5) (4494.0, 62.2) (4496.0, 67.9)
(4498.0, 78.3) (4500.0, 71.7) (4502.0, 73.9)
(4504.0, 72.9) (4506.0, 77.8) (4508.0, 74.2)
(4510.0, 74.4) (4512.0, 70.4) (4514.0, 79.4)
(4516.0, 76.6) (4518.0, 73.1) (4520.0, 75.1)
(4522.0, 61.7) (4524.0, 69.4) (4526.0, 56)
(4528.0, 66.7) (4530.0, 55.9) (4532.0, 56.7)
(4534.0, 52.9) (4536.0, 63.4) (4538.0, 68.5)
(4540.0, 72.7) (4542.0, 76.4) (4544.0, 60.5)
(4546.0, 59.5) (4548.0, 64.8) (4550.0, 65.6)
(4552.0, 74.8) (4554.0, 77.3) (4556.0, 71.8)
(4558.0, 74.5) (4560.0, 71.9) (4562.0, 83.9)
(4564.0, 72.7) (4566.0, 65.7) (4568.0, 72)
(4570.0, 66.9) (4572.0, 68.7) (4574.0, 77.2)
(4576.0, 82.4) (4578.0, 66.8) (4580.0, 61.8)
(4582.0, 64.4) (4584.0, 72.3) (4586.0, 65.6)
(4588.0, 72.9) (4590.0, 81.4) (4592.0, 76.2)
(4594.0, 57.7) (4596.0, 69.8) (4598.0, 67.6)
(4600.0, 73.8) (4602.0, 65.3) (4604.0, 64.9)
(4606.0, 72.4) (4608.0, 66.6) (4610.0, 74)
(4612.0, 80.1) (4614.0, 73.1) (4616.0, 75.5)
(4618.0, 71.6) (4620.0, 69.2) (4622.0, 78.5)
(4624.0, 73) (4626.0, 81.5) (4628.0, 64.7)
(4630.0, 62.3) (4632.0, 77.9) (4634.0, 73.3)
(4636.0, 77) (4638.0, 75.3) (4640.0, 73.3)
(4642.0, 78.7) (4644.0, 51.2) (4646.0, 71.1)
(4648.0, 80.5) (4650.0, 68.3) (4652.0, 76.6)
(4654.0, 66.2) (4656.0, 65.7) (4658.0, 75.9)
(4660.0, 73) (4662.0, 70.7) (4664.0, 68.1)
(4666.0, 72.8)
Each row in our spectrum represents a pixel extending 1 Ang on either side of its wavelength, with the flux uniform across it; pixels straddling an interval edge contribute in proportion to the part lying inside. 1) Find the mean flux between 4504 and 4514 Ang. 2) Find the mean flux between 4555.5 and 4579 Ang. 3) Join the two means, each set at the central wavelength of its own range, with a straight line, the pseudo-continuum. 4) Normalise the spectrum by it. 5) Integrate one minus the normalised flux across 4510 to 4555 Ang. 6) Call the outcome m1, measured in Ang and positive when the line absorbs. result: 4.0 Ang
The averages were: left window 74.6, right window 72.9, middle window 67.3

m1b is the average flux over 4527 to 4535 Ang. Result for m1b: 58.1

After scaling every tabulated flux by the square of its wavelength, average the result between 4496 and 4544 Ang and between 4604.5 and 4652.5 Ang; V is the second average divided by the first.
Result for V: 1.1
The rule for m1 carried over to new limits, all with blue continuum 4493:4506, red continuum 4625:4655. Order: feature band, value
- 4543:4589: 1.0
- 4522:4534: 1.9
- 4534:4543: 0.4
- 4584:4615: 0.4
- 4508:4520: -0.5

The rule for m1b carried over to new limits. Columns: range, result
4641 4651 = 70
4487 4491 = 64.5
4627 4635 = 69.5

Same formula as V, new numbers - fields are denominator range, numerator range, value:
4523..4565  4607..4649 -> 1.12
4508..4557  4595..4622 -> 1.09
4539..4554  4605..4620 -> 1.10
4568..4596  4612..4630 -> 1.06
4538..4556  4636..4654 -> 1.09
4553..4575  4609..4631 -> 1.03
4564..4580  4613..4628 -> 1.07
